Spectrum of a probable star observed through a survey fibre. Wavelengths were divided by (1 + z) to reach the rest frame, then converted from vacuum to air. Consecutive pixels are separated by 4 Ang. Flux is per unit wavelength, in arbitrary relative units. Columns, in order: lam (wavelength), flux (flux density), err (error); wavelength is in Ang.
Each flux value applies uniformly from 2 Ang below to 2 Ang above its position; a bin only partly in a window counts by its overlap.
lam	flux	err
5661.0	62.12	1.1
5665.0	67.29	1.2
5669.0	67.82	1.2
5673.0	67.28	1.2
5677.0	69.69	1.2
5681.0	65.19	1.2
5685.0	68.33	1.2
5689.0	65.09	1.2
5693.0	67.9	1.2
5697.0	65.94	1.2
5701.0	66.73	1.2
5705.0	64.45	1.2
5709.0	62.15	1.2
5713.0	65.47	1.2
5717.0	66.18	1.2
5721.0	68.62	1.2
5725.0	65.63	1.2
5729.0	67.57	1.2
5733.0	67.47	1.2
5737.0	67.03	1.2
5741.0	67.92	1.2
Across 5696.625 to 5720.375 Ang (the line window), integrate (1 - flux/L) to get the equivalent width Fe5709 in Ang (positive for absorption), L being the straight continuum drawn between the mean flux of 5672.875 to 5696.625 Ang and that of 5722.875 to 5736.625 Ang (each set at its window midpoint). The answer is 0.6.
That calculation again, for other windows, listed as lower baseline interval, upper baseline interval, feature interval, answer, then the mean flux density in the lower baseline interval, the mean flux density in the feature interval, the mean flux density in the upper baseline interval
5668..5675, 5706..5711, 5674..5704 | -0.8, 67.5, 66.9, 62.6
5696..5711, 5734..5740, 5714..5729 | -0.2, 64.7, 66.8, 67.3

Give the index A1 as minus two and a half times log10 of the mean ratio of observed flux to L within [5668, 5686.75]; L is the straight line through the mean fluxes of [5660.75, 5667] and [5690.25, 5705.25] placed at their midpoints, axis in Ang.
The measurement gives -0.030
